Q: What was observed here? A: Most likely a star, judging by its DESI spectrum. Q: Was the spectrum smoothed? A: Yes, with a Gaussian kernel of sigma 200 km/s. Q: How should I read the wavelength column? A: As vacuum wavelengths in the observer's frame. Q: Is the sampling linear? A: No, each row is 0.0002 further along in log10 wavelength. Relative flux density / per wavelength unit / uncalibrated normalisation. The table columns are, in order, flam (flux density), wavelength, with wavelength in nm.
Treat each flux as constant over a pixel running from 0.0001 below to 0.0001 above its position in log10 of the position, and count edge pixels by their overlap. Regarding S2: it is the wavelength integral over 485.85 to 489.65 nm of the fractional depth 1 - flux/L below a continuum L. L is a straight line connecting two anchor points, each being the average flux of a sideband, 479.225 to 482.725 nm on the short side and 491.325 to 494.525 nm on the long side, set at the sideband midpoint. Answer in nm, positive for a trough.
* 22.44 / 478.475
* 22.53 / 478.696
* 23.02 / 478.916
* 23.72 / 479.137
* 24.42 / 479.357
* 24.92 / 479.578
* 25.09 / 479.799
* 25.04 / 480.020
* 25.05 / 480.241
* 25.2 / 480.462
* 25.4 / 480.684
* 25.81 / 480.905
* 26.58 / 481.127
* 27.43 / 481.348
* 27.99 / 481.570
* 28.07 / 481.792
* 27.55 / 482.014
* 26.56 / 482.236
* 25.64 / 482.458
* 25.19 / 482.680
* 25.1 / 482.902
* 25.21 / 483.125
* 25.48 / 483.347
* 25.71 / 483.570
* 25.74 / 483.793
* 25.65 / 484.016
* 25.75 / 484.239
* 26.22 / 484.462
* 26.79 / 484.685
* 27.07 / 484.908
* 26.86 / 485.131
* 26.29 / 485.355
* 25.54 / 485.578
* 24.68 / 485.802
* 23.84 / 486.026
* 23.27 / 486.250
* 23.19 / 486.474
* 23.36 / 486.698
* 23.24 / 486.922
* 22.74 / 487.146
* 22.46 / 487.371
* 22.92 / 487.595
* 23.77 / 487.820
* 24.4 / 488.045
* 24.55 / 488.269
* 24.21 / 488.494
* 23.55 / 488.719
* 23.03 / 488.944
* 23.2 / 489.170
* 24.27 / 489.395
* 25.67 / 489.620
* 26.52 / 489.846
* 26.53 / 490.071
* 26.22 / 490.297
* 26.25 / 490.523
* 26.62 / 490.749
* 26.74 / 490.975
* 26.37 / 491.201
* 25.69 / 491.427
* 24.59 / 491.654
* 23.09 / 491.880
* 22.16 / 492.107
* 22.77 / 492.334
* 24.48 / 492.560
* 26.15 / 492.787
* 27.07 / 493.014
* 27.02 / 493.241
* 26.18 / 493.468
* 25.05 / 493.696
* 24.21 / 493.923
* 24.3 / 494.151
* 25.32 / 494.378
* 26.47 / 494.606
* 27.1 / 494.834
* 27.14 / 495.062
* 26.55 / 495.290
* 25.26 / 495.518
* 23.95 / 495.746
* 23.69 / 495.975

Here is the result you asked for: 0.264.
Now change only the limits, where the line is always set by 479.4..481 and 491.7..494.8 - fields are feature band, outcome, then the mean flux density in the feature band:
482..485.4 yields -0.119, 26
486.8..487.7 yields 0.080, 22.9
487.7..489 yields 0.058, 24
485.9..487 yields 0.074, 23.4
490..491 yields -0.056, 26.4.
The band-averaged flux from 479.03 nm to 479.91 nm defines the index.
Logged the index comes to 24.6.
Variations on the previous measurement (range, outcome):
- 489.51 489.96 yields 26.1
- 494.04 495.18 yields 26.1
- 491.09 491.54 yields 26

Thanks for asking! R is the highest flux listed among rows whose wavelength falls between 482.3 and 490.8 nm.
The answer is 27.07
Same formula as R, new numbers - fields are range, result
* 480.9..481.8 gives 28.07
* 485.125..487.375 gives 26.86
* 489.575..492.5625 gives 26.74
